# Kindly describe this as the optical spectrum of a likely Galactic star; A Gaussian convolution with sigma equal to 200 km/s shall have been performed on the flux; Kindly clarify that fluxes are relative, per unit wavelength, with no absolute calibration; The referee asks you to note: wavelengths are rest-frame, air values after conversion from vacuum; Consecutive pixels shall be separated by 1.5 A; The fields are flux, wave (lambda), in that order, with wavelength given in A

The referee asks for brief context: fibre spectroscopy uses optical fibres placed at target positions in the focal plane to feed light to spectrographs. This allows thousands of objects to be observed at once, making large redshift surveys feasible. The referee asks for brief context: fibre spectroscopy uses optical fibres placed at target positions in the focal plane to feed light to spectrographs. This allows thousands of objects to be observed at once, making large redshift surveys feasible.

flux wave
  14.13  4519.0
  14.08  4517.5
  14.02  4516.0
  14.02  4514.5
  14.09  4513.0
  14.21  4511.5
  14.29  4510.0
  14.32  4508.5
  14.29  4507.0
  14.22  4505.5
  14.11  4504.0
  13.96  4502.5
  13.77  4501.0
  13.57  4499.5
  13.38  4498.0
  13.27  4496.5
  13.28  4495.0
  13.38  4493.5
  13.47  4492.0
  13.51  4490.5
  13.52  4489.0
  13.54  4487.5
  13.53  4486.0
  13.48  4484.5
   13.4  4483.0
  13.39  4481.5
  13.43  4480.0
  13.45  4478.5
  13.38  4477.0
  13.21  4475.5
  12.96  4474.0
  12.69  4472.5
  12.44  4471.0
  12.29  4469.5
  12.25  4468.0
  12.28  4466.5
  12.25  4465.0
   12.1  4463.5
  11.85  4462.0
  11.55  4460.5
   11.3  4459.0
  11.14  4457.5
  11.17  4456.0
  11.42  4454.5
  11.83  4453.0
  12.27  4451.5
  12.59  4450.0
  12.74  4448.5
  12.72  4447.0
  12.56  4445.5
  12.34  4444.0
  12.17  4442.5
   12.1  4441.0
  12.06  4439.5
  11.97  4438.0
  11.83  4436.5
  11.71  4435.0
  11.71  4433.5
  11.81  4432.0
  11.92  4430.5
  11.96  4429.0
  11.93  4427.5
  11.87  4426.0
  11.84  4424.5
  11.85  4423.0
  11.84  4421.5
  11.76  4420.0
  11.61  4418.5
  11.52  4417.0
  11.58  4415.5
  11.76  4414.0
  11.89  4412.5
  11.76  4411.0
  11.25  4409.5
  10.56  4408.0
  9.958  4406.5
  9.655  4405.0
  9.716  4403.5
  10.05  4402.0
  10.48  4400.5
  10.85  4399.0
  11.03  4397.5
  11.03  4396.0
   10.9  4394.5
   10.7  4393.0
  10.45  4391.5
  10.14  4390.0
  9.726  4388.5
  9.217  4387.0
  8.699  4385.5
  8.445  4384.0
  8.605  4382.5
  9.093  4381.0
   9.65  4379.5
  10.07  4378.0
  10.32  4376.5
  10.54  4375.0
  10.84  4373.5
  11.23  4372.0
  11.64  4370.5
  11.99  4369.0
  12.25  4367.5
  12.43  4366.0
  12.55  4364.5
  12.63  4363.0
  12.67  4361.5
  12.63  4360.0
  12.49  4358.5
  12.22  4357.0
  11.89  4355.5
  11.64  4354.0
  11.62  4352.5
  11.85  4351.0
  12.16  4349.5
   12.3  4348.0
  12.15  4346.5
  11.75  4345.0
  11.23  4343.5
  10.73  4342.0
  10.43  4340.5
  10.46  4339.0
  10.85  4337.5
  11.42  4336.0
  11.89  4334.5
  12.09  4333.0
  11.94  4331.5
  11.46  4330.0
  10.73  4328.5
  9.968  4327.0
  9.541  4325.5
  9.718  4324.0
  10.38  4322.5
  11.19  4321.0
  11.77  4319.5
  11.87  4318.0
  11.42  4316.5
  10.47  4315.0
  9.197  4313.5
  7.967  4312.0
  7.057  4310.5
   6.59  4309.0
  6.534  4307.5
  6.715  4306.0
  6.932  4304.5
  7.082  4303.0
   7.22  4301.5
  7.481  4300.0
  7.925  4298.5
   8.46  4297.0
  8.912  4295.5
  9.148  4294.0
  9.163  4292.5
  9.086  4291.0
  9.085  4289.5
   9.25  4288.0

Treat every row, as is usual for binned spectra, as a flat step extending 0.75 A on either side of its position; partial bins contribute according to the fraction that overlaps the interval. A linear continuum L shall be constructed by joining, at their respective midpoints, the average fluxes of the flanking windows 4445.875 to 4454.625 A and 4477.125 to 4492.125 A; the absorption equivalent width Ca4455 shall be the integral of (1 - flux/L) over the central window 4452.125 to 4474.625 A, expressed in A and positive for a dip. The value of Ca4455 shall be 1.42 A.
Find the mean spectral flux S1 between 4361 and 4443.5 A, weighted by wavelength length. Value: 11.1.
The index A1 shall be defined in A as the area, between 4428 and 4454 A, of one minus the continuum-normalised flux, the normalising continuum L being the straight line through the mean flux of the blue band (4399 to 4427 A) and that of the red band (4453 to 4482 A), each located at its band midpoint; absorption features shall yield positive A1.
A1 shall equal -0.8 A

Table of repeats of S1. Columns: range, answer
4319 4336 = 11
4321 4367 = 11.5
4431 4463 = 11.9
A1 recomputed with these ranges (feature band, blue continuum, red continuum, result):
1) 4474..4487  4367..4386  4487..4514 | -0.2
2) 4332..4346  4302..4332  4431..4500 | -2.0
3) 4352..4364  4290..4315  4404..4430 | -3.3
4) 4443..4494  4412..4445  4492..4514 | 1.2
